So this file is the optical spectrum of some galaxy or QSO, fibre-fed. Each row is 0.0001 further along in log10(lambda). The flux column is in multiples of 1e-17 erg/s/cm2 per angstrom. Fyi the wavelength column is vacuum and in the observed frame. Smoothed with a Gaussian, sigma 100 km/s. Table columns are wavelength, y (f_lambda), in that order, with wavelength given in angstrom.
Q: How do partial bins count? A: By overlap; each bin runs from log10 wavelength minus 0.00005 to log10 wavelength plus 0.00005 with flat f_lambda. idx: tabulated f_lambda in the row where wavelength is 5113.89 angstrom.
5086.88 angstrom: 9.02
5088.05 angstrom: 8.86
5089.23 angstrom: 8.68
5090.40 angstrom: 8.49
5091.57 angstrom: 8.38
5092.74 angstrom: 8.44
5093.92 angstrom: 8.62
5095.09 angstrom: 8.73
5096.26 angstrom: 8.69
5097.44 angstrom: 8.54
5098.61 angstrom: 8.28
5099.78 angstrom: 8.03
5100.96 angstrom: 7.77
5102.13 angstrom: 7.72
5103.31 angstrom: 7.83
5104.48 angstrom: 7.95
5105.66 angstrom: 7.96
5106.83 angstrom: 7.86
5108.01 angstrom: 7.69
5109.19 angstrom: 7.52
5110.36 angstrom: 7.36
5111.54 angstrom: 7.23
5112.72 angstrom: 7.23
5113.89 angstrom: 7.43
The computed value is 7.43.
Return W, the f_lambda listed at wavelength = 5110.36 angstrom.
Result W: 7.36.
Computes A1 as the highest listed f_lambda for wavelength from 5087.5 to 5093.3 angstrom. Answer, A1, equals 8.86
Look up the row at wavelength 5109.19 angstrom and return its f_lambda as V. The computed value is 7.52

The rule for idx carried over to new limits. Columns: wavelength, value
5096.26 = 8.69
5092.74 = 8.44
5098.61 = 8.28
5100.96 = 7.77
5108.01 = 7.69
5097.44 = 8.54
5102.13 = 7.72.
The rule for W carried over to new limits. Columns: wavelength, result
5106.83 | 7.86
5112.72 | 7.23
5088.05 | 8.86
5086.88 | 9.02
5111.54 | 7.23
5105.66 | 7.96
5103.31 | 7.83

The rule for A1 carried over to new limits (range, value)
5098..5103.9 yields 8.28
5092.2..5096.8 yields 8.73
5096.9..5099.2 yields 8.54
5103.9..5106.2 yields 7.96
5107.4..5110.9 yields 7.69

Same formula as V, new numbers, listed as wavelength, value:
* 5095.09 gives 8.73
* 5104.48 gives 7.95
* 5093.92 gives 8.62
